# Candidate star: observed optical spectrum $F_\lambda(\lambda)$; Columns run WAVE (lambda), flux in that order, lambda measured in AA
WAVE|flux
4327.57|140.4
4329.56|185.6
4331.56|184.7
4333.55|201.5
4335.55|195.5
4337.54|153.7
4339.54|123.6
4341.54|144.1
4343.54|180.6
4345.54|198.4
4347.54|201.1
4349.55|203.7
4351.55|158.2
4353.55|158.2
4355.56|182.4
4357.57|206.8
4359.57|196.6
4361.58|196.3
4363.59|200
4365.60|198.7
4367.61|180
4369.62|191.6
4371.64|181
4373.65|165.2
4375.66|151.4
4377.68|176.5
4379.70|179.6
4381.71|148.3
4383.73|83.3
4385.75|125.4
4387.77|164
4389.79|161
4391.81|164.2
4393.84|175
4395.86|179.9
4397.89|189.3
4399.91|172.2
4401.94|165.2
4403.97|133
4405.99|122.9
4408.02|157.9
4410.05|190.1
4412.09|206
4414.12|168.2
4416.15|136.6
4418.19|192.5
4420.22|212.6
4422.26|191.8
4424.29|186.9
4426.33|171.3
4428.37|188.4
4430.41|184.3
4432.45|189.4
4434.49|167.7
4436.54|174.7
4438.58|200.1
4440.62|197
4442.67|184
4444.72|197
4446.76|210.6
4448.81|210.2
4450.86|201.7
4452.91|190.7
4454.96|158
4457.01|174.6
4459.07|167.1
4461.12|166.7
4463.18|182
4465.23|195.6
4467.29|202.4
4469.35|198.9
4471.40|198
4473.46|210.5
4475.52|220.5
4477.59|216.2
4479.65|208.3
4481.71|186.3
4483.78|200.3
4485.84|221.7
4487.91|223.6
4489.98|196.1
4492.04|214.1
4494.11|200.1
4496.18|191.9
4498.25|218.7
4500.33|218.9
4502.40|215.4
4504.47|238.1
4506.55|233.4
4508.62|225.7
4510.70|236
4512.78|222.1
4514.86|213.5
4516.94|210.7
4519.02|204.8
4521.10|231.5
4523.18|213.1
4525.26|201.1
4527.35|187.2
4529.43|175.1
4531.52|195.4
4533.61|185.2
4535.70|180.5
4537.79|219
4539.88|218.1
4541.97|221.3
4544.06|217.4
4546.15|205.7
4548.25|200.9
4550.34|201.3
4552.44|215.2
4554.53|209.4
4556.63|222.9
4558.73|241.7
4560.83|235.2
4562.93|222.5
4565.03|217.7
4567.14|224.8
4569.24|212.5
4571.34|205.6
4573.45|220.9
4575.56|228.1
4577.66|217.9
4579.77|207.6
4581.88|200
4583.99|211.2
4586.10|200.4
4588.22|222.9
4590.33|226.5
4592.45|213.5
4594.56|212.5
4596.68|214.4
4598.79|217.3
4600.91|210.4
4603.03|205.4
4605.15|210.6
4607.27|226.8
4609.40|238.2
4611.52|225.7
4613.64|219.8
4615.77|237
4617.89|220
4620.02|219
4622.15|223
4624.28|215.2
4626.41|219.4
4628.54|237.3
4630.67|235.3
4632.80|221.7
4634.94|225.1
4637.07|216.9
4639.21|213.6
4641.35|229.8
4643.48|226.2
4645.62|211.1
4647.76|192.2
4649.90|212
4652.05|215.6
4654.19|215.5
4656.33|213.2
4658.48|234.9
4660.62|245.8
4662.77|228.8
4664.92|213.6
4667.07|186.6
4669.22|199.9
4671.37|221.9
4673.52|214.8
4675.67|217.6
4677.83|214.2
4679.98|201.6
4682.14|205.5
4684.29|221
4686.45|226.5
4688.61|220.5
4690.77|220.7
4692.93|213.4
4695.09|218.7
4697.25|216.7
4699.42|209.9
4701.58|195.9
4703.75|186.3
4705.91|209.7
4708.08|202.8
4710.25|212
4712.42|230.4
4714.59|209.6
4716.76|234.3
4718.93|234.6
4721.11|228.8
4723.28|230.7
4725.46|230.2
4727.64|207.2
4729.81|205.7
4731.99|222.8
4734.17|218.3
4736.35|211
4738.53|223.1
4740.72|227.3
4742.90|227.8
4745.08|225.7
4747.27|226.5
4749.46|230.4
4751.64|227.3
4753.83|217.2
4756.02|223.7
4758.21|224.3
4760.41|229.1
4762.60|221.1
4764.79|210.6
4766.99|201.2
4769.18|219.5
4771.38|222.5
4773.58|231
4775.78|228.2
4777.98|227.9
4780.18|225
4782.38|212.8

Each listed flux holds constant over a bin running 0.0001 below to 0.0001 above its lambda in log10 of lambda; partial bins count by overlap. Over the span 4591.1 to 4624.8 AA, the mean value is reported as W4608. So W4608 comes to 219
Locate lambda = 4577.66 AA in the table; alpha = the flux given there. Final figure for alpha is 217.9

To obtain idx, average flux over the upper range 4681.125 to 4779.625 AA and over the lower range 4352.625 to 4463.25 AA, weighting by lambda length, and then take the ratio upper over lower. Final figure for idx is 1.24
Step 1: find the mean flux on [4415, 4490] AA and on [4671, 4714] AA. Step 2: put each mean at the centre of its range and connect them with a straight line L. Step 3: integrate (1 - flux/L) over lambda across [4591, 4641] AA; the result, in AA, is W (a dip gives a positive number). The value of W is -3.6 AA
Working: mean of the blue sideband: 192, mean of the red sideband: 213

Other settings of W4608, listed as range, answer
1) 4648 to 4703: 215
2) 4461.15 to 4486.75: 202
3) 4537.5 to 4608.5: 216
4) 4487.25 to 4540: 210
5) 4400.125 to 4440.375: 176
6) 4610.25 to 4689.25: 219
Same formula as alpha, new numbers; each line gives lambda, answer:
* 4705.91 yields 209.7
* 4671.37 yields 221.9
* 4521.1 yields 231.5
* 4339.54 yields 123.6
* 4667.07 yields 186.6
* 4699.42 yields 209.9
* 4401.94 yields 165.2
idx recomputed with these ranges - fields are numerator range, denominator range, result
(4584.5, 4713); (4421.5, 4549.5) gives 1.08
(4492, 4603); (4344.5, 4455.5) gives 1.20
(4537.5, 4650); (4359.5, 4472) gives 1.23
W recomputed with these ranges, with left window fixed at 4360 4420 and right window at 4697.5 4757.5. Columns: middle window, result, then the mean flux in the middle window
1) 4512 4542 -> -2.50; 205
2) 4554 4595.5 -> -4.63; 218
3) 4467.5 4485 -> -2.29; 205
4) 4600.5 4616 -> -1.57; 221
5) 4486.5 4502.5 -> -2.25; 210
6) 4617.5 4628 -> -0.88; 220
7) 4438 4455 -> -1.88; 196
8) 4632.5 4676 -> -1.89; 217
